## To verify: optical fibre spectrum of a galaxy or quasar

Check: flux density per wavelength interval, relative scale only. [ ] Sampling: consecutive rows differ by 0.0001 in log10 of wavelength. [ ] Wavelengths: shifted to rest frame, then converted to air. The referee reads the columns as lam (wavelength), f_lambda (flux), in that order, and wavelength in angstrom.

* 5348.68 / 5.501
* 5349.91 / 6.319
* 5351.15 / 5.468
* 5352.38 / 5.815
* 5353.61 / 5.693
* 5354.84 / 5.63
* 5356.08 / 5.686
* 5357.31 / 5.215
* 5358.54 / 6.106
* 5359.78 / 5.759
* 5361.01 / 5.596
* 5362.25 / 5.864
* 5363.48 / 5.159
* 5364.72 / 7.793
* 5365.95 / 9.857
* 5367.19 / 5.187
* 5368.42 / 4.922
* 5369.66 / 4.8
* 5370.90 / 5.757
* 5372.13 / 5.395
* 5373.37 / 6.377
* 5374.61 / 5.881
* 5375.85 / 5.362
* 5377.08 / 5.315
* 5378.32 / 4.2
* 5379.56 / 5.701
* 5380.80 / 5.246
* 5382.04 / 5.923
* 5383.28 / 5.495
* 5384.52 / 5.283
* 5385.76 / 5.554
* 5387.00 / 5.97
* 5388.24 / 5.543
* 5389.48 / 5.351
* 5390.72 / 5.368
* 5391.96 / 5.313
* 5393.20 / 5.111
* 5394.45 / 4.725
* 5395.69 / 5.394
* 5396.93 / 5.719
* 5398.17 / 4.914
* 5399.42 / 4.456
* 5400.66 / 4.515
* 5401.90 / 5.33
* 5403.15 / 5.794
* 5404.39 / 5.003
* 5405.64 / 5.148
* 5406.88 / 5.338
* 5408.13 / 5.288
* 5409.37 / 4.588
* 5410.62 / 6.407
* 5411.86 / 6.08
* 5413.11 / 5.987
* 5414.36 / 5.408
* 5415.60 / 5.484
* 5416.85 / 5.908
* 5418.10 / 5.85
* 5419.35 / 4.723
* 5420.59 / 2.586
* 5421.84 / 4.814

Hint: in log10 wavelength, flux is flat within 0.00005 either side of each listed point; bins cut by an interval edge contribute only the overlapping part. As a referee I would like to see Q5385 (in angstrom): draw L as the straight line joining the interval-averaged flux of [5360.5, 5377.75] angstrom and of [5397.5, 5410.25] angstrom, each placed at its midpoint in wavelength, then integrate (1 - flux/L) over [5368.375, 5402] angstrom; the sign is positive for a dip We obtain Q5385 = 1.3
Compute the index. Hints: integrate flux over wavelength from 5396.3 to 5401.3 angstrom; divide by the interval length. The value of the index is 4.91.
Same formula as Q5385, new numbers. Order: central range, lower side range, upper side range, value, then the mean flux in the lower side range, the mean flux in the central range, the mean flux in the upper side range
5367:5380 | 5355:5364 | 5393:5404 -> 0.2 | 5.63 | 5.36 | 5.1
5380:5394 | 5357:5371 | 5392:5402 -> -0.4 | 6.03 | 5.46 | 5.02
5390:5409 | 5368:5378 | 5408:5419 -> 1.5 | 5.45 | 5.16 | 5.66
